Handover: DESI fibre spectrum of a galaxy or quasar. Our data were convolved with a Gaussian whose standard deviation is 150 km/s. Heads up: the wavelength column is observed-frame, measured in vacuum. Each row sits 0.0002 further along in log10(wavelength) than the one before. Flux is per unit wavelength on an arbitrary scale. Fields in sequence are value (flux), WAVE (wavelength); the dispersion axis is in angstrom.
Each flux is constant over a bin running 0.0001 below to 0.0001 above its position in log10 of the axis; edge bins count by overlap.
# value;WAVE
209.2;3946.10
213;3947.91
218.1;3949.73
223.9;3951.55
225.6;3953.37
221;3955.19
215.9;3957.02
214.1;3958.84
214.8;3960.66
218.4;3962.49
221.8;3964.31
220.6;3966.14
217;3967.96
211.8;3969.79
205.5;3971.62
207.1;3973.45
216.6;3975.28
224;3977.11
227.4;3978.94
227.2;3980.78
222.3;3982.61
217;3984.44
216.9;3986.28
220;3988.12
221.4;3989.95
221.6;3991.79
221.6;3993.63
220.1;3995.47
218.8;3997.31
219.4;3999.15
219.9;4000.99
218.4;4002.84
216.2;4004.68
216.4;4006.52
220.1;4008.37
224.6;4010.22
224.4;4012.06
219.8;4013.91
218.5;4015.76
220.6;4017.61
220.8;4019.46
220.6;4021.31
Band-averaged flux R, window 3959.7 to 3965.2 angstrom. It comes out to 218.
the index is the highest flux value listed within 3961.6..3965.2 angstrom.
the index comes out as 221.8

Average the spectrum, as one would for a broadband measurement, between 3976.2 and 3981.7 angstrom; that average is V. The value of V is 226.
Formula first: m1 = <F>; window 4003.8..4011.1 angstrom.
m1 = 219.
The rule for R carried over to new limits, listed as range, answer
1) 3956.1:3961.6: 215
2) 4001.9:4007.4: 217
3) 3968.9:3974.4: 208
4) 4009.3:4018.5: 222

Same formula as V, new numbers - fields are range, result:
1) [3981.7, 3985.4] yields 220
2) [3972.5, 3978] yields 216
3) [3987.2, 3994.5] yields 221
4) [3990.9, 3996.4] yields 221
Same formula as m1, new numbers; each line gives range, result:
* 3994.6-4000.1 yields 220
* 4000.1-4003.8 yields 219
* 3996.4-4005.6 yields 219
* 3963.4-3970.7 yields 218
